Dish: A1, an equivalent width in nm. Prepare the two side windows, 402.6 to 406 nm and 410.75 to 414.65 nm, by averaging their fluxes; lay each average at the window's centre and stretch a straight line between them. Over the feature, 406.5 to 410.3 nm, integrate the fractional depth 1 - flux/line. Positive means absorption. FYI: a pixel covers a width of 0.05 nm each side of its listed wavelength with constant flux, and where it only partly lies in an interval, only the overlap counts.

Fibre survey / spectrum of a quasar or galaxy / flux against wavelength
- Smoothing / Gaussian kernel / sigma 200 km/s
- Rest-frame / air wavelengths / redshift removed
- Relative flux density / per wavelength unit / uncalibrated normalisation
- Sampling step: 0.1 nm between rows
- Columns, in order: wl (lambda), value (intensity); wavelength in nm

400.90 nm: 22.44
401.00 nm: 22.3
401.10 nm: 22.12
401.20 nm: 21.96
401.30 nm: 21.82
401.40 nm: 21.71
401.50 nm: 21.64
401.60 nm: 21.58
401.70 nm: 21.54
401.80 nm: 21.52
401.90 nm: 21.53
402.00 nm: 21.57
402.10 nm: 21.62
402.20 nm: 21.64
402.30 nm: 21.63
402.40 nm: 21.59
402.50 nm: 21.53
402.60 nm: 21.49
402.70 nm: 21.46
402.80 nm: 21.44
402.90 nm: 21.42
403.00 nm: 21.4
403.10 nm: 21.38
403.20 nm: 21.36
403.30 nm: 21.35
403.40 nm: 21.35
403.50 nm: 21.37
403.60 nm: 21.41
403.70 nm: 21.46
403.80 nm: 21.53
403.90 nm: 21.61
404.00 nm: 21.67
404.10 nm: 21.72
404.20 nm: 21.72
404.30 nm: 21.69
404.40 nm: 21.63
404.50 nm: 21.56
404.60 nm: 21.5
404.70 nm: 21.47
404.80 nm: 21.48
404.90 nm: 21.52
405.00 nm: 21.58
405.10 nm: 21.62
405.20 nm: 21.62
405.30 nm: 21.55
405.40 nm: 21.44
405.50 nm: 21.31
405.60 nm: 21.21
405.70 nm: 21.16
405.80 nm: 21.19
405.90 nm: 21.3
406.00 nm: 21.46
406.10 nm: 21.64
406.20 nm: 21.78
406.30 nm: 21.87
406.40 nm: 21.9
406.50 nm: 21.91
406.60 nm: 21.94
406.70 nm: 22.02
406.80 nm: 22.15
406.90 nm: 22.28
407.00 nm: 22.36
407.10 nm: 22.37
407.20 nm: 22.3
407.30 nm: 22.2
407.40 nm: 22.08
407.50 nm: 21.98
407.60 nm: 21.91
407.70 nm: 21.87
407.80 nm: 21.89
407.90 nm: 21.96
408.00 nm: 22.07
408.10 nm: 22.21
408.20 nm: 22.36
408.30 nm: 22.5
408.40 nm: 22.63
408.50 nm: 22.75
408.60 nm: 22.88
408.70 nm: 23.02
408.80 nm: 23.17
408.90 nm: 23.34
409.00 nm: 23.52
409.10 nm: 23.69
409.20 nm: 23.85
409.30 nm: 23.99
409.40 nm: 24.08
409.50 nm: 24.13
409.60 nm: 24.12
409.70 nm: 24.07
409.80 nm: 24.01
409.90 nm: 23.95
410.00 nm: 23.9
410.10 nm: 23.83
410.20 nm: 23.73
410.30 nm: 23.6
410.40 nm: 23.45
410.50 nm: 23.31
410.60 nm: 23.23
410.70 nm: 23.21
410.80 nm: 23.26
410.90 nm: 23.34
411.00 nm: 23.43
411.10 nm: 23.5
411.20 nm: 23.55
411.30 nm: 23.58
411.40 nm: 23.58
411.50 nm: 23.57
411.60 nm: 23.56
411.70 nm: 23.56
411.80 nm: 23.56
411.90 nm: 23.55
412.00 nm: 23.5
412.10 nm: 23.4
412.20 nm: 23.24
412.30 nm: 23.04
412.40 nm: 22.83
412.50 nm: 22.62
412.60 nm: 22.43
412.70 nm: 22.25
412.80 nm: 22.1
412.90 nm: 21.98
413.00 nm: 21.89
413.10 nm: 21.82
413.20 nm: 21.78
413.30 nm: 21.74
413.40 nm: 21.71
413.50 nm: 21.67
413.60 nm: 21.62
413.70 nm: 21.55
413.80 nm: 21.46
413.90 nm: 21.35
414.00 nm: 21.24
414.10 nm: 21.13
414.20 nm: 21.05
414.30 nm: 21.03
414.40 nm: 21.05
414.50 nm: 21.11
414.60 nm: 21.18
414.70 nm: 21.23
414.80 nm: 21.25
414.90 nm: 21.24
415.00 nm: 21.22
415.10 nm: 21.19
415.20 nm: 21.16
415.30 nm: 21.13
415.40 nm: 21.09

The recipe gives -0.17 nm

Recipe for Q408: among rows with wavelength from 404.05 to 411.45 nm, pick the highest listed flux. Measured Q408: 24.13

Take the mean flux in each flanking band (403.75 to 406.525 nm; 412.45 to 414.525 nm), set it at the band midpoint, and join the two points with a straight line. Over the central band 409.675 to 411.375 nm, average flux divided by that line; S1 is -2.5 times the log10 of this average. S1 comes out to -0.094 mag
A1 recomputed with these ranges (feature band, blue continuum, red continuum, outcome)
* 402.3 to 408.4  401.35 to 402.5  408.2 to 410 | 0.213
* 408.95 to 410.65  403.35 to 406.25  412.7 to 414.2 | -0.174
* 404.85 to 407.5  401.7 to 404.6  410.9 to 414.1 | 0.013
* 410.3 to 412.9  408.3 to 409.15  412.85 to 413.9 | -0.114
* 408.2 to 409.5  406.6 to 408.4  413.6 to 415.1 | -0.077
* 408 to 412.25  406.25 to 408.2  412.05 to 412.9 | -0.192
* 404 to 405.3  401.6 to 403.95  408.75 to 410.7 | 0.029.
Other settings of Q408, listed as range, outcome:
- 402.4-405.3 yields 21.72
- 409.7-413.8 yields 24.07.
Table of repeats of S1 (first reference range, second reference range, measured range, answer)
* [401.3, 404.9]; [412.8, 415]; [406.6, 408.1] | -0.030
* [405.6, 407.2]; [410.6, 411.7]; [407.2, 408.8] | 0.003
